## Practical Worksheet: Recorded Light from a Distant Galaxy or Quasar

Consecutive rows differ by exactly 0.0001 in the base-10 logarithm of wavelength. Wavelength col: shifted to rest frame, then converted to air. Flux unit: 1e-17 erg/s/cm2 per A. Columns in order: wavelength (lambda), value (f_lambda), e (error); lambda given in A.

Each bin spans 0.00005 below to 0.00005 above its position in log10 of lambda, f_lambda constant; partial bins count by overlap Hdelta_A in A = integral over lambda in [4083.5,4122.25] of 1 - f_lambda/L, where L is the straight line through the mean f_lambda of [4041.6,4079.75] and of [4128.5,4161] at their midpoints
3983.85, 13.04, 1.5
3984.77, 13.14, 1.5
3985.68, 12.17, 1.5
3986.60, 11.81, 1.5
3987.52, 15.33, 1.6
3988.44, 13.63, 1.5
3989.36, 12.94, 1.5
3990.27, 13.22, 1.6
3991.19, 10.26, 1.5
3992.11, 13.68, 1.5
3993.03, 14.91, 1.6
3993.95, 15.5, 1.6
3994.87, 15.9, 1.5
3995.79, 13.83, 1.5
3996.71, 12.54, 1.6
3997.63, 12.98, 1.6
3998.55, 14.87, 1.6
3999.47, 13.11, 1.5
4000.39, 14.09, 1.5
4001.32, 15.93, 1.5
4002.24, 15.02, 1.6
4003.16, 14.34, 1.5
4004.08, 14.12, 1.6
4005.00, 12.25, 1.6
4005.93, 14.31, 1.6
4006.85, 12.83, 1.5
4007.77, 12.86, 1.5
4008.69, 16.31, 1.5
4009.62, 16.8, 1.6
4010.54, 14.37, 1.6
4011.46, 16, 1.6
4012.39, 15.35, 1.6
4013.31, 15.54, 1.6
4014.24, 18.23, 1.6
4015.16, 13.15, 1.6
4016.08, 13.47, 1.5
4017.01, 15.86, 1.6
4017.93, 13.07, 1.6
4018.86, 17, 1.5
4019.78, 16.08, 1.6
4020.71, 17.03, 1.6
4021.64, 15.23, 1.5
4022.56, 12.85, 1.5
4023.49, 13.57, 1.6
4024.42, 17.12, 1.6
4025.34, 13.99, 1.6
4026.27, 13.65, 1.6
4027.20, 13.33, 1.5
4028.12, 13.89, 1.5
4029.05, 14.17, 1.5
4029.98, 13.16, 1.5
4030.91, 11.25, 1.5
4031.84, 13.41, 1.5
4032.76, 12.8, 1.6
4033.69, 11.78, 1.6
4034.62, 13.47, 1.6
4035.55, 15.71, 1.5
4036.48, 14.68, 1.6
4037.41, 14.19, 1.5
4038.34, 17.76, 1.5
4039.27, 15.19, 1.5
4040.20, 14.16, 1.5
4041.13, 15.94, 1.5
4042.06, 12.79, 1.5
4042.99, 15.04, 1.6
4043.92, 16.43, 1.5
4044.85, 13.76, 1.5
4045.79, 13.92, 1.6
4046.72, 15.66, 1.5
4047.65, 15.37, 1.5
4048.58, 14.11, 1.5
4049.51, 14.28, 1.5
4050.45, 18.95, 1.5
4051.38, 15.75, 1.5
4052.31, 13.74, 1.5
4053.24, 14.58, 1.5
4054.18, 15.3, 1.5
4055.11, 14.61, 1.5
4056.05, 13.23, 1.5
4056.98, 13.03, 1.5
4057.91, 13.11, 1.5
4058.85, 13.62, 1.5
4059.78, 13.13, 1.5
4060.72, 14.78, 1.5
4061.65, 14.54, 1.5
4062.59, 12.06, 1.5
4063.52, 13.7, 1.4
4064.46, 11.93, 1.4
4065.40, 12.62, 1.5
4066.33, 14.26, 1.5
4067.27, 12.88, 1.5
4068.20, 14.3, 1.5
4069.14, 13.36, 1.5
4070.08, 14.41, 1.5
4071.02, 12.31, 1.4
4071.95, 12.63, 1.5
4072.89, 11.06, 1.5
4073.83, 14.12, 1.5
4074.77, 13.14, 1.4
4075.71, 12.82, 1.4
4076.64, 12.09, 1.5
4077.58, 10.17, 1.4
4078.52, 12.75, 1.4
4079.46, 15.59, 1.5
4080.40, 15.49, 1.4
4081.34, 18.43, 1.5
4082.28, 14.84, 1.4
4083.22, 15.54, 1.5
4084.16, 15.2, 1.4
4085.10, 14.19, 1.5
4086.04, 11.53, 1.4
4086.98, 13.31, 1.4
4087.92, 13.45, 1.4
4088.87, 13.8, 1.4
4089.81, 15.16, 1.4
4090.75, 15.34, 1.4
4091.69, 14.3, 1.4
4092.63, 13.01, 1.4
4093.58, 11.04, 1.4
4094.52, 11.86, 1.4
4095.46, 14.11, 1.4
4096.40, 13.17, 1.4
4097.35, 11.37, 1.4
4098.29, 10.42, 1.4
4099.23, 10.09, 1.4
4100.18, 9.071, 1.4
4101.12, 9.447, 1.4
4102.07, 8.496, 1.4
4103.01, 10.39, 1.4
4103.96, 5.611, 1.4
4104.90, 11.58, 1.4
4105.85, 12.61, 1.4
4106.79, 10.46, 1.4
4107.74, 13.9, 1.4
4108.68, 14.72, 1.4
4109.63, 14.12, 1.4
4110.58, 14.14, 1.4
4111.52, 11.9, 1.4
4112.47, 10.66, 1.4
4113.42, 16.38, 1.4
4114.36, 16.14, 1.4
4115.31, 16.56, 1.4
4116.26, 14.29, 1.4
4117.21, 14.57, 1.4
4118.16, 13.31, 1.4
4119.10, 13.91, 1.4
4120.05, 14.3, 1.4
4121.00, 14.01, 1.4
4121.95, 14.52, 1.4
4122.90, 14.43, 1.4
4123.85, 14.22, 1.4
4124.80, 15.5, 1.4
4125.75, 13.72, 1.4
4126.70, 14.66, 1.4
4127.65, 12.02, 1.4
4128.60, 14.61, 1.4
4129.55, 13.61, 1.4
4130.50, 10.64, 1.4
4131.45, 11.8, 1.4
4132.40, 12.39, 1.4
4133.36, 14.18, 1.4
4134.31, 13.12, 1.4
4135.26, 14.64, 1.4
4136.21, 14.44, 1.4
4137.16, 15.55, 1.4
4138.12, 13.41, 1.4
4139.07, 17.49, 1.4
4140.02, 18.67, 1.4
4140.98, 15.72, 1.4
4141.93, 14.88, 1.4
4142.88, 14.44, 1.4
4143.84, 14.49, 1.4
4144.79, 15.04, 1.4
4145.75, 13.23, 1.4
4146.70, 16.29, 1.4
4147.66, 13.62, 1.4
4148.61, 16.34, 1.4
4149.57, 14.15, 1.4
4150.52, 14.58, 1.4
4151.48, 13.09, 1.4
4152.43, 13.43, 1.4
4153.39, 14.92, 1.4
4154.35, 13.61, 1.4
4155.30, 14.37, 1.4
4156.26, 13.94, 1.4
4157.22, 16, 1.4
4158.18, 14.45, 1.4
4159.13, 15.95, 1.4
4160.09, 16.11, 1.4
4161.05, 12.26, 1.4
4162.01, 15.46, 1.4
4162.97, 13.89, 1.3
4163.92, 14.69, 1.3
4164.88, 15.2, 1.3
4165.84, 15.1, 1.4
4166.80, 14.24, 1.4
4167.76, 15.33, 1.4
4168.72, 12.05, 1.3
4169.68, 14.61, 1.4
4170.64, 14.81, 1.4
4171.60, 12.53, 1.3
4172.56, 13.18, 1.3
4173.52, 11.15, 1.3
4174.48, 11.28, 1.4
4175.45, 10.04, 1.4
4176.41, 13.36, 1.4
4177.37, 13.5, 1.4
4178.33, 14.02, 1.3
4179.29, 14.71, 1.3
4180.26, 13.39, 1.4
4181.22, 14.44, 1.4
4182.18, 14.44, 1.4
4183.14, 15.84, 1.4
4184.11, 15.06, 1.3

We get 3.5 A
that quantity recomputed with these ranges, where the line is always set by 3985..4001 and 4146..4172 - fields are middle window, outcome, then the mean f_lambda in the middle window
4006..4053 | -3.11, 14.7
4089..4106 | 3.15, 11.5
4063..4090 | 0.83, 13.6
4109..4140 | 0.40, 14.1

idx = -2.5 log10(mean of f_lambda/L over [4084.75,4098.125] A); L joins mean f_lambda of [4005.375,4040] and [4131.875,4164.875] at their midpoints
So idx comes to 0.11 mag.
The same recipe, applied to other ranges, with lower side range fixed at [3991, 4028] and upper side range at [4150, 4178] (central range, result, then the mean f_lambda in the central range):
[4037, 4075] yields 0.017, 14.1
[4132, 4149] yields -0.067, 14.9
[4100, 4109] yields 0.312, 10.6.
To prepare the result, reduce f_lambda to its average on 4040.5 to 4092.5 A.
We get 14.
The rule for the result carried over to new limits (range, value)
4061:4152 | 13.5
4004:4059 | 14.6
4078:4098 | 13.9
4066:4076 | 13.2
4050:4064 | 14.3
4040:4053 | 15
